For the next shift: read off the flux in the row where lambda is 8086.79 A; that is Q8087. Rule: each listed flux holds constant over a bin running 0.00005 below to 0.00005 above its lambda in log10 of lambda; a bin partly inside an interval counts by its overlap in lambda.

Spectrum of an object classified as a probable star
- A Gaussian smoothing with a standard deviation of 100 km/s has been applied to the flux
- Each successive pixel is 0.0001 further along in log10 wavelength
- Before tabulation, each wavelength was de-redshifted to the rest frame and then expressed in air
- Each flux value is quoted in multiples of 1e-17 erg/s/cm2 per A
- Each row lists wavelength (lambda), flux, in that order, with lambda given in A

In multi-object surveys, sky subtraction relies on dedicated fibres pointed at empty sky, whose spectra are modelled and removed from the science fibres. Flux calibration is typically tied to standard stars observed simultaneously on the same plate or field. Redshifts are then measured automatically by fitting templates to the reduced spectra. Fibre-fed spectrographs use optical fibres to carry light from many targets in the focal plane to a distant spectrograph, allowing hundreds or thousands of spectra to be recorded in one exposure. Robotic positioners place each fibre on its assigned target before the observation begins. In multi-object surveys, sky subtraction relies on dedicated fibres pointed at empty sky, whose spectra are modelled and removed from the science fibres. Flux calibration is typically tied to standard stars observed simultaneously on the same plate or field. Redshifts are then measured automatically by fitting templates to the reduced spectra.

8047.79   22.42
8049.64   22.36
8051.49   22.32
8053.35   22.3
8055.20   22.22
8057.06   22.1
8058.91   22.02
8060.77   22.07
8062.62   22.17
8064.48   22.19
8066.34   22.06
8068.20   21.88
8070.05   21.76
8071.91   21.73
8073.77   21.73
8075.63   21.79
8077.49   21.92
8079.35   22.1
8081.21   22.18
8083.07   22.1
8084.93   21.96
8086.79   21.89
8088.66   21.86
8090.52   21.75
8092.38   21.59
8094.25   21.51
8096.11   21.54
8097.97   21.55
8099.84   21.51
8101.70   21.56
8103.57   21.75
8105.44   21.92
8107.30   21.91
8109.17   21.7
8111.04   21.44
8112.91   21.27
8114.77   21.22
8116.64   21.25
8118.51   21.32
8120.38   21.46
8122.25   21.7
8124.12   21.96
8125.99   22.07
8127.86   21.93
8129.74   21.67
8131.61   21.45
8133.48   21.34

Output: 21.89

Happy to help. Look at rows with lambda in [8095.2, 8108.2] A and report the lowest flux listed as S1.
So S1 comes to 21.51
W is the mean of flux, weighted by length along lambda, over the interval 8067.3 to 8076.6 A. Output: 21.8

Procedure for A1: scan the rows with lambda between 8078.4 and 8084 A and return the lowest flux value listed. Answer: 22.1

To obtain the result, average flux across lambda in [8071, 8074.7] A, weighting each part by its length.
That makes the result 21.7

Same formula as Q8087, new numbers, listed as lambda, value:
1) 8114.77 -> 21.22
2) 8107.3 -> 21.91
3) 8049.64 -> 22.36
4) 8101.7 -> 21.56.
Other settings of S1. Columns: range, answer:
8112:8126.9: 21.22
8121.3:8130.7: 21.67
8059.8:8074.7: 21.73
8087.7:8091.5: 21.75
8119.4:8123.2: 21.46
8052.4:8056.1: 22.22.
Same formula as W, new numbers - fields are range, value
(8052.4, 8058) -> 22.2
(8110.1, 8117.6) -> 21.3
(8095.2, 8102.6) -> 21.6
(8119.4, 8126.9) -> 21.8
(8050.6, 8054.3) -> 22.3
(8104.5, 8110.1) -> 21.8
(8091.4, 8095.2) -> 21.6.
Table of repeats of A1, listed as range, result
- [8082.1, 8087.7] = 21.89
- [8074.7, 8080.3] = 21.79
